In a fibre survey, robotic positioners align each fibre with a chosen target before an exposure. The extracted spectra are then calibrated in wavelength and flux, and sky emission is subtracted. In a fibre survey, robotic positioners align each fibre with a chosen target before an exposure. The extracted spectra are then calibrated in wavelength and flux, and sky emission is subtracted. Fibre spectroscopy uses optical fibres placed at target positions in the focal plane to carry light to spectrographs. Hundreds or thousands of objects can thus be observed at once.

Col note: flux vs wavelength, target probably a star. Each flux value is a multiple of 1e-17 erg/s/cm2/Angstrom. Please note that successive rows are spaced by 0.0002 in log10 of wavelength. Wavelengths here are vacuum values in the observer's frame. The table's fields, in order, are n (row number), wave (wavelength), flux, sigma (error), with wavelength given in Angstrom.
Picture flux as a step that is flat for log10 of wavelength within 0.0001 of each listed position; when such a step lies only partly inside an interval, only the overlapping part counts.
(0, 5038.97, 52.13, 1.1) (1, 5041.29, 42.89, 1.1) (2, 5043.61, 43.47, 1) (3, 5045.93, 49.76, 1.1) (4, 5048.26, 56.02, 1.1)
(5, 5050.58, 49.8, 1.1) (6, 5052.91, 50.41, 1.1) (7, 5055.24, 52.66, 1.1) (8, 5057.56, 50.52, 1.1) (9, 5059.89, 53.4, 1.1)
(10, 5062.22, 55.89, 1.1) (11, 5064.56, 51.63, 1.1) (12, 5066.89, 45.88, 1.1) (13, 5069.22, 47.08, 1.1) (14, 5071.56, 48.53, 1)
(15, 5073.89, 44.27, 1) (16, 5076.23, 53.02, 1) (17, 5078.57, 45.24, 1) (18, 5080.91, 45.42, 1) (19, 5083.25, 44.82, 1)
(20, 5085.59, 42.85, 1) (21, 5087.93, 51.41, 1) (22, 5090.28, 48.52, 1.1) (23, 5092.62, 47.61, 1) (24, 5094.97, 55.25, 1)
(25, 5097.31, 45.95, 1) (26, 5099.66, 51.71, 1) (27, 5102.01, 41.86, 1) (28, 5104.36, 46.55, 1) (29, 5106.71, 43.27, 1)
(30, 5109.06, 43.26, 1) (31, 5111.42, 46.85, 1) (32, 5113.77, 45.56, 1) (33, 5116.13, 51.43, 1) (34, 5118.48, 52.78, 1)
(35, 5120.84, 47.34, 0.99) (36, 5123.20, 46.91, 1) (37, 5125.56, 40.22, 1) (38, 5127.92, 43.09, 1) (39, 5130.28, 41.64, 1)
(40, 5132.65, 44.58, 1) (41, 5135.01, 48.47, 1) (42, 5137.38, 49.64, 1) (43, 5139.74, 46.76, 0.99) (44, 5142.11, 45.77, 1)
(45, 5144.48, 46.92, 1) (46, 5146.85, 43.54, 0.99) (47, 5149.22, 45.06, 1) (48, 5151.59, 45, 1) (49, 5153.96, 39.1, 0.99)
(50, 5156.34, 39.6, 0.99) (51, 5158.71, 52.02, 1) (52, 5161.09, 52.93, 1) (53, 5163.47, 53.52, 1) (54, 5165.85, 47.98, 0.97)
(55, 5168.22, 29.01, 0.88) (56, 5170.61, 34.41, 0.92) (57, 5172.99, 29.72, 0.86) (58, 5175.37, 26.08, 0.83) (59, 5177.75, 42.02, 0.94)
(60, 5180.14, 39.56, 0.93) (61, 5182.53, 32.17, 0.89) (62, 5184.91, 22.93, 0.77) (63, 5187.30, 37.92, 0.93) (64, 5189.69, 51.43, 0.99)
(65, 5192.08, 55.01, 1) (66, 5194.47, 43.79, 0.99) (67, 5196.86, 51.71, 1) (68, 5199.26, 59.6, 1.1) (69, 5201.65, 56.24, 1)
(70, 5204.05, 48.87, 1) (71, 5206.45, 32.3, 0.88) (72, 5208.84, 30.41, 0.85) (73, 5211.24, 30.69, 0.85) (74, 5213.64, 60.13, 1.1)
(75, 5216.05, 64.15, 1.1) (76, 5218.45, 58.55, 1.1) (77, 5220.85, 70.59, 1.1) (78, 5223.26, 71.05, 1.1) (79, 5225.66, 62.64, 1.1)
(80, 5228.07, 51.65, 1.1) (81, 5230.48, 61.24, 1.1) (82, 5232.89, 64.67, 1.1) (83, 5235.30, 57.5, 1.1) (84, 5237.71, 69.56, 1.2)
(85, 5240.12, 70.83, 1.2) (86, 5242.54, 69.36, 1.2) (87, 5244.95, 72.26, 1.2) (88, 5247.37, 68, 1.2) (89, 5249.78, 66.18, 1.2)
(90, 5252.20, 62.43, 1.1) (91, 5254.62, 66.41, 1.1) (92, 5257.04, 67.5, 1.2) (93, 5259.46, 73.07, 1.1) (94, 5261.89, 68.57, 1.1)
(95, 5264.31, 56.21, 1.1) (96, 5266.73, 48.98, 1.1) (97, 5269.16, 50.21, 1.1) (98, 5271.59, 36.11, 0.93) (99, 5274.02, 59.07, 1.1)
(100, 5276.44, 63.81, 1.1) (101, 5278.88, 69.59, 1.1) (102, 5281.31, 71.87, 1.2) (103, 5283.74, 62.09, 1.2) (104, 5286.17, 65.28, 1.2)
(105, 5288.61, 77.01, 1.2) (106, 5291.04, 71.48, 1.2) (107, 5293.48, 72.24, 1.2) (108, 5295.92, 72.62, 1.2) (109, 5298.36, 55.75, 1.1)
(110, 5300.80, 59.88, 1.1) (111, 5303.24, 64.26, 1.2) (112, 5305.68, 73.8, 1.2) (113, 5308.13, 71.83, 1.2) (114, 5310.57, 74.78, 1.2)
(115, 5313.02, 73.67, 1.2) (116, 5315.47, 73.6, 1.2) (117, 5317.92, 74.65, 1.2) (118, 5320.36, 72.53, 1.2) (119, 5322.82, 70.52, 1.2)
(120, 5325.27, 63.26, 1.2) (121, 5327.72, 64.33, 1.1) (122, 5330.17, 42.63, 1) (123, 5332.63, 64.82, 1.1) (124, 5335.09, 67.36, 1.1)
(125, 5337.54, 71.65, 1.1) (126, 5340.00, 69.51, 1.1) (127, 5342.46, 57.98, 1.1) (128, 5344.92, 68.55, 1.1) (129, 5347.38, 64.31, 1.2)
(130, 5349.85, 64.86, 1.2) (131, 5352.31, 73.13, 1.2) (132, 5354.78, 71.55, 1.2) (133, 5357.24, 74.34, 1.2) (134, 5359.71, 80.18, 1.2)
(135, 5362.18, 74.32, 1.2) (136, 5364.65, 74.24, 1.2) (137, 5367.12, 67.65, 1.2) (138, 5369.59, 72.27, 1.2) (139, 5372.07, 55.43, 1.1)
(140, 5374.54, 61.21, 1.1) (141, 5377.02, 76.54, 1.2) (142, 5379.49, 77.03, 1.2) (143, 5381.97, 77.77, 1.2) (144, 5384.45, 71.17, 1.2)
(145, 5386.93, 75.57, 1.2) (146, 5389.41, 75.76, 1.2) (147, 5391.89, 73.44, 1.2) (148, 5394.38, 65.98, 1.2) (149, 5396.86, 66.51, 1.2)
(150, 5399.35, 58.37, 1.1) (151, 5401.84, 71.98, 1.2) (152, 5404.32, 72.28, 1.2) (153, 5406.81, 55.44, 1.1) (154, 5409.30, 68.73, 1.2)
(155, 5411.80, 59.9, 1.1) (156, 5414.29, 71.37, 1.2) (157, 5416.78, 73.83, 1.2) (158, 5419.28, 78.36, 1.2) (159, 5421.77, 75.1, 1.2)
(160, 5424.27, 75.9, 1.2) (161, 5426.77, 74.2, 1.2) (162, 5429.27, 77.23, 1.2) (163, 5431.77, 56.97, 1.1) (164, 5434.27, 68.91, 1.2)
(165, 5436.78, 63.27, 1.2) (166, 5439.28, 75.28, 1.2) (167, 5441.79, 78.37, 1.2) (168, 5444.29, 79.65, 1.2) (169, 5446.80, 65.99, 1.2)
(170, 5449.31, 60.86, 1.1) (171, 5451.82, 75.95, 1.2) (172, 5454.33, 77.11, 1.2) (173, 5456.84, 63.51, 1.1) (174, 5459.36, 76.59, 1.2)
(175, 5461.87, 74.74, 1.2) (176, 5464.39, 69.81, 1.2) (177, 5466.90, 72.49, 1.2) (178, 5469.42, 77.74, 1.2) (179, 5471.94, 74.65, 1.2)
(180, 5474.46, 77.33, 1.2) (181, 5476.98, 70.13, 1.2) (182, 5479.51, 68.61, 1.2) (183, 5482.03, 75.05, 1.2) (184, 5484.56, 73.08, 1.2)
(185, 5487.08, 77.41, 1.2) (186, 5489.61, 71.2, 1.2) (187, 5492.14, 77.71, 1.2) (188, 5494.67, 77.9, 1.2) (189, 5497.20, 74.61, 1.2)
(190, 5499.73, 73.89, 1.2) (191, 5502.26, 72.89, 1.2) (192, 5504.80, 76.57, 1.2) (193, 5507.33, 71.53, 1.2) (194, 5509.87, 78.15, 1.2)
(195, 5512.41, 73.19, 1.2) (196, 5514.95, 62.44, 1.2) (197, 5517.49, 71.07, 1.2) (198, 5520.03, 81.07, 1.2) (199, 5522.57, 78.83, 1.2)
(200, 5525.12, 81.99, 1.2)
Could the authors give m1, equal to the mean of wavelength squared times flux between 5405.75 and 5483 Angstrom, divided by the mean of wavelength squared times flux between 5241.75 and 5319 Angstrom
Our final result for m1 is 1.15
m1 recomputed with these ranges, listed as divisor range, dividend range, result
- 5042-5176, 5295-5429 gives 1.65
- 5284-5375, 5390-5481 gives 1.08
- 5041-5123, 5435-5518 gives 1.75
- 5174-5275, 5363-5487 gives 1.41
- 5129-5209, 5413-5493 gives 1.87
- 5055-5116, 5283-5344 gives 1.54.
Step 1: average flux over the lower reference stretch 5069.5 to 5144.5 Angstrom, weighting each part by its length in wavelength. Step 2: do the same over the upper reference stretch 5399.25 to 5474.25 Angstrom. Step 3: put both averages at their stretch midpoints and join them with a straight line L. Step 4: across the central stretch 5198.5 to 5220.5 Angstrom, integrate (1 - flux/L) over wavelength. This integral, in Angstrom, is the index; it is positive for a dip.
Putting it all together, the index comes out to 1.9 Angstrom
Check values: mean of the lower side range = 46.8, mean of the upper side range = 71.1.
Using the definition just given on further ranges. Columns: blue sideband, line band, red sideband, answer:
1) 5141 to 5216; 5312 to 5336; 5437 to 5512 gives -3.6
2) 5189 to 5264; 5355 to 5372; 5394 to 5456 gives -1.5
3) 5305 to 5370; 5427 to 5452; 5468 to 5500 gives 1.0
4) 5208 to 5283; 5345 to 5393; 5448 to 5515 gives -2.8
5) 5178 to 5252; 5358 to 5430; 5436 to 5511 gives -3.6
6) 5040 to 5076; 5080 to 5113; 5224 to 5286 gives 3.4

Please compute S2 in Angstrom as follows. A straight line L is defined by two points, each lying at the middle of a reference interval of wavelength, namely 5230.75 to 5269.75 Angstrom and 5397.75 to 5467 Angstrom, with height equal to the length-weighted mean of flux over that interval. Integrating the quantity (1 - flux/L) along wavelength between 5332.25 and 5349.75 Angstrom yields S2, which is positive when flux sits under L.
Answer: 0.3 Angstrom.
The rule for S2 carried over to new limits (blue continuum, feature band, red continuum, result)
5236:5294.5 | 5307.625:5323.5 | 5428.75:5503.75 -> -1.53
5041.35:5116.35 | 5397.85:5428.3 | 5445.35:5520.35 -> -0.39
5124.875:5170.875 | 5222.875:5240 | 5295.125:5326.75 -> -1.63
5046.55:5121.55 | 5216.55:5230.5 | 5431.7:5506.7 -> -1.31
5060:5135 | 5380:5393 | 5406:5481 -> -1.45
